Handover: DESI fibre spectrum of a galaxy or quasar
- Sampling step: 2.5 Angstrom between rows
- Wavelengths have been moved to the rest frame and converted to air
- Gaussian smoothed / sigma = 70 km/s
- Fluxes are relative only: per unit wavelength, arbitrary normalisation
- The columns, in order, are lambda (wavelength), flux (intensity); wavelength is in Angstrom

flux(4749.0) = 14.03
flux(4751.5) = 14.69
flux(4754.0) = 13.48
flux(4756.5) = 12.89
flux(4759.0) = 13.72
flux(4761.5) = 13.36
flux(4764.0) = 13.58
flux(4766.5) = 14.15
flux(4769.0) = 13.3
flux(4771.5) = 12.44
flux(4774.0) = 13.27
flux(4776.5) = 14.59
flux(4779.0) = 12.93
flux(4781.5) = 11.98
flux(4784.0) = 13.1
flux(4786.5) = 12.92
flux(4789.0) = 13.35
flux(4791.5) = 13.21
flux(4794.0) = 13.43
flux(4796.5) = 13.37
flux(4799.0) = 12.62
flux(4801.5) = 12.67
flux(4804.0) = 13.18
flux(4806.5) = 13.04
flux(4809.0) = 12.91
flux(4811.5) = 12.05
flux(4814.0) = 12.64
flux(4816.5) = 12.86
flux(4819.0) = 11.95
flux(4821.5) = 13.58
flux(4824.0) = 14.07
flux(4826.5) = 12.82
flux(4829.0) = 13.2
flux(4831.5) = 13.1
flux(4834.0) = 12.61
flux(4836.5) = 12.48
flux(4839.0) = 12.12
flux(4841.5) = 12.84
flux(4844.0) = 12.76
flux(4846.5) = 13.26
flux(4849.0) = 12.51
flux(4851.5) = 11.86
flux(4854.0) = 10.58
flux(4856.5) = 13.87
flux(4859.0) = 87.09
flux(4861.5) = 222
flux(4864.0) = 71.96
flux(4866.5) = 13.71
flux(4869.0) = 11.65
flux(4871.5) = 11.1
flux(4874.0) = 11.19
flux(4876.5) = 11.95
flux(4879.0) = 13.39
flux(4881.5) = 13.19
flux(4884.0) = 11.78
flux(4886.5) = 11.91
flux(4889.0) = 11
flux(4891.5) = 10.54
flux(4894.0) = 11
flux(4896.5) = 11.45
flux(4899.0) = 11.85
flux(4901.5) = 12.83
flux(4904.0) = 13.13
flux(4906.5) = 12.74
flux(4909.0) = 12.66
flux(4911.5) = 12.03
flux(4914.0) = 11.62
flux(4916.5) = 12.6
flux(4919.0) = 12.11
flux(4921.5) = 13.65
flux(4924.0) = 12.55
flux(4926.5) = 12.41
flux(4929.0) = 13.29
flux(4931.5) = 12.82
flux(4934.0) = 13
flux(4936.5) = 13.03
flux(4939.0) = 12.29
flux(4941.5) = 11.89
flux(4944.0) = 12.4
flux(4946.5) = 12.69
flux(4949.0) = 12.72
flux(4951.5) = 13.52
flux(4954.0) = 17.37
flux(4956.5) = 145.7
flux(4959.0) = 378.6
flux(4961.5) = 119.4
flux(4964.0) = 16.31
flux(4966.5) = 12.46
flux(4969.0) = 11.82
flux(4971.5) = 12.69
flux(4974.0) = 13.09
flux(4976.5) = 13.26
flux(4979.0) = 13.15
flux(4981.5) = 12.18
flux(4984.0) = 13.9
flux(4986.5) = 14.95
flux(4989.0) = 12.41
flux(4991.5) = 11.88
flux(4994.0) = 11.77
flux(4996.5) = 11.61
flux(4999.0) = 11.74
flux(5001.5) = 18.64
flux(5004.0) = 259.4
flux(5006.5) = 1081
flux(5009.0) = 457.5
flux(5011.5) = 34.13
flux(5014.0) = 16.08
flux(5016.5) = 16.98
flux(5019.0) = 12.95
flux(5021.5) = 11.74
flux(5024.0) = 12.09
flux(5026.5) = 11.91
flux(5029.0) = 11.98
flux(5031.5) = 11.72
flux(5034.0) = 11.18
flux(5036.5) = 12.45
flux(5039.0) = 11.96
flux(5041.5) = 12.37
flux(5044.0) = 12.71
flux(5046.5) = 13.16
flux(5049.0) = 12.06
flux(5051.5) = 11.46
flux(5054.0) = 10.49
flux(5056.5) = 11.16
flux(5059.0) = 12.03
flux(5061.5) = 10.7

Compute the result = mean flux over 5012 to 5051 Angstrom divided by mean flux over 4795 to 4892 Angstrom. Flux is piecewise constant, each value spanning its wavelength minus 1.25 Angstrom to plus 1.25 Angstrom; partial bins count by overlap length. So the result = 0.61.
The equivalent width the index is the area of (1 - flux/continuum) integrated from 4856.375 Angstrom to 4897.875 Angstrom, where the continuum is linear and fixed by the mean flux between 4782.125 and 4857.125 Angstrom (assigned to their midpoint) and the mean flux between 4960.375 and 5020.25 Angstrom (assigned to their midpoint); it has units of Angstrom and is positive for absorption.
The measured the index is 1.8 Angstrom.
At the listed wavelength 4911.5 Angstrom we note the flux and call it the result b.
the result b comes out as 12.03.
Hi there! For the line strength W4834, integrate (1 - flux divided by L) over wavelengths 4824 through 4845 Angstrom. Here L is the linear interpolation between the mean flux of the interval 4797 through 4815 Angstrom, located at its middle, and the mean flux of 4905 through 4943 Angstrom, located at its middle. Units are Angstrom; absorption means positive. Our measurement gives -0.17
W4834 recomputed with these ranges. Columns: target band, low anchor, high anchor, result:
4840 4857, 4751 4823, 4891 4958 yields 3.54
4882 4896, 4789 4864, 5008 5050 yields 8.27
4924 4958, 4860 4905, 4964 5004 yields -3.62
